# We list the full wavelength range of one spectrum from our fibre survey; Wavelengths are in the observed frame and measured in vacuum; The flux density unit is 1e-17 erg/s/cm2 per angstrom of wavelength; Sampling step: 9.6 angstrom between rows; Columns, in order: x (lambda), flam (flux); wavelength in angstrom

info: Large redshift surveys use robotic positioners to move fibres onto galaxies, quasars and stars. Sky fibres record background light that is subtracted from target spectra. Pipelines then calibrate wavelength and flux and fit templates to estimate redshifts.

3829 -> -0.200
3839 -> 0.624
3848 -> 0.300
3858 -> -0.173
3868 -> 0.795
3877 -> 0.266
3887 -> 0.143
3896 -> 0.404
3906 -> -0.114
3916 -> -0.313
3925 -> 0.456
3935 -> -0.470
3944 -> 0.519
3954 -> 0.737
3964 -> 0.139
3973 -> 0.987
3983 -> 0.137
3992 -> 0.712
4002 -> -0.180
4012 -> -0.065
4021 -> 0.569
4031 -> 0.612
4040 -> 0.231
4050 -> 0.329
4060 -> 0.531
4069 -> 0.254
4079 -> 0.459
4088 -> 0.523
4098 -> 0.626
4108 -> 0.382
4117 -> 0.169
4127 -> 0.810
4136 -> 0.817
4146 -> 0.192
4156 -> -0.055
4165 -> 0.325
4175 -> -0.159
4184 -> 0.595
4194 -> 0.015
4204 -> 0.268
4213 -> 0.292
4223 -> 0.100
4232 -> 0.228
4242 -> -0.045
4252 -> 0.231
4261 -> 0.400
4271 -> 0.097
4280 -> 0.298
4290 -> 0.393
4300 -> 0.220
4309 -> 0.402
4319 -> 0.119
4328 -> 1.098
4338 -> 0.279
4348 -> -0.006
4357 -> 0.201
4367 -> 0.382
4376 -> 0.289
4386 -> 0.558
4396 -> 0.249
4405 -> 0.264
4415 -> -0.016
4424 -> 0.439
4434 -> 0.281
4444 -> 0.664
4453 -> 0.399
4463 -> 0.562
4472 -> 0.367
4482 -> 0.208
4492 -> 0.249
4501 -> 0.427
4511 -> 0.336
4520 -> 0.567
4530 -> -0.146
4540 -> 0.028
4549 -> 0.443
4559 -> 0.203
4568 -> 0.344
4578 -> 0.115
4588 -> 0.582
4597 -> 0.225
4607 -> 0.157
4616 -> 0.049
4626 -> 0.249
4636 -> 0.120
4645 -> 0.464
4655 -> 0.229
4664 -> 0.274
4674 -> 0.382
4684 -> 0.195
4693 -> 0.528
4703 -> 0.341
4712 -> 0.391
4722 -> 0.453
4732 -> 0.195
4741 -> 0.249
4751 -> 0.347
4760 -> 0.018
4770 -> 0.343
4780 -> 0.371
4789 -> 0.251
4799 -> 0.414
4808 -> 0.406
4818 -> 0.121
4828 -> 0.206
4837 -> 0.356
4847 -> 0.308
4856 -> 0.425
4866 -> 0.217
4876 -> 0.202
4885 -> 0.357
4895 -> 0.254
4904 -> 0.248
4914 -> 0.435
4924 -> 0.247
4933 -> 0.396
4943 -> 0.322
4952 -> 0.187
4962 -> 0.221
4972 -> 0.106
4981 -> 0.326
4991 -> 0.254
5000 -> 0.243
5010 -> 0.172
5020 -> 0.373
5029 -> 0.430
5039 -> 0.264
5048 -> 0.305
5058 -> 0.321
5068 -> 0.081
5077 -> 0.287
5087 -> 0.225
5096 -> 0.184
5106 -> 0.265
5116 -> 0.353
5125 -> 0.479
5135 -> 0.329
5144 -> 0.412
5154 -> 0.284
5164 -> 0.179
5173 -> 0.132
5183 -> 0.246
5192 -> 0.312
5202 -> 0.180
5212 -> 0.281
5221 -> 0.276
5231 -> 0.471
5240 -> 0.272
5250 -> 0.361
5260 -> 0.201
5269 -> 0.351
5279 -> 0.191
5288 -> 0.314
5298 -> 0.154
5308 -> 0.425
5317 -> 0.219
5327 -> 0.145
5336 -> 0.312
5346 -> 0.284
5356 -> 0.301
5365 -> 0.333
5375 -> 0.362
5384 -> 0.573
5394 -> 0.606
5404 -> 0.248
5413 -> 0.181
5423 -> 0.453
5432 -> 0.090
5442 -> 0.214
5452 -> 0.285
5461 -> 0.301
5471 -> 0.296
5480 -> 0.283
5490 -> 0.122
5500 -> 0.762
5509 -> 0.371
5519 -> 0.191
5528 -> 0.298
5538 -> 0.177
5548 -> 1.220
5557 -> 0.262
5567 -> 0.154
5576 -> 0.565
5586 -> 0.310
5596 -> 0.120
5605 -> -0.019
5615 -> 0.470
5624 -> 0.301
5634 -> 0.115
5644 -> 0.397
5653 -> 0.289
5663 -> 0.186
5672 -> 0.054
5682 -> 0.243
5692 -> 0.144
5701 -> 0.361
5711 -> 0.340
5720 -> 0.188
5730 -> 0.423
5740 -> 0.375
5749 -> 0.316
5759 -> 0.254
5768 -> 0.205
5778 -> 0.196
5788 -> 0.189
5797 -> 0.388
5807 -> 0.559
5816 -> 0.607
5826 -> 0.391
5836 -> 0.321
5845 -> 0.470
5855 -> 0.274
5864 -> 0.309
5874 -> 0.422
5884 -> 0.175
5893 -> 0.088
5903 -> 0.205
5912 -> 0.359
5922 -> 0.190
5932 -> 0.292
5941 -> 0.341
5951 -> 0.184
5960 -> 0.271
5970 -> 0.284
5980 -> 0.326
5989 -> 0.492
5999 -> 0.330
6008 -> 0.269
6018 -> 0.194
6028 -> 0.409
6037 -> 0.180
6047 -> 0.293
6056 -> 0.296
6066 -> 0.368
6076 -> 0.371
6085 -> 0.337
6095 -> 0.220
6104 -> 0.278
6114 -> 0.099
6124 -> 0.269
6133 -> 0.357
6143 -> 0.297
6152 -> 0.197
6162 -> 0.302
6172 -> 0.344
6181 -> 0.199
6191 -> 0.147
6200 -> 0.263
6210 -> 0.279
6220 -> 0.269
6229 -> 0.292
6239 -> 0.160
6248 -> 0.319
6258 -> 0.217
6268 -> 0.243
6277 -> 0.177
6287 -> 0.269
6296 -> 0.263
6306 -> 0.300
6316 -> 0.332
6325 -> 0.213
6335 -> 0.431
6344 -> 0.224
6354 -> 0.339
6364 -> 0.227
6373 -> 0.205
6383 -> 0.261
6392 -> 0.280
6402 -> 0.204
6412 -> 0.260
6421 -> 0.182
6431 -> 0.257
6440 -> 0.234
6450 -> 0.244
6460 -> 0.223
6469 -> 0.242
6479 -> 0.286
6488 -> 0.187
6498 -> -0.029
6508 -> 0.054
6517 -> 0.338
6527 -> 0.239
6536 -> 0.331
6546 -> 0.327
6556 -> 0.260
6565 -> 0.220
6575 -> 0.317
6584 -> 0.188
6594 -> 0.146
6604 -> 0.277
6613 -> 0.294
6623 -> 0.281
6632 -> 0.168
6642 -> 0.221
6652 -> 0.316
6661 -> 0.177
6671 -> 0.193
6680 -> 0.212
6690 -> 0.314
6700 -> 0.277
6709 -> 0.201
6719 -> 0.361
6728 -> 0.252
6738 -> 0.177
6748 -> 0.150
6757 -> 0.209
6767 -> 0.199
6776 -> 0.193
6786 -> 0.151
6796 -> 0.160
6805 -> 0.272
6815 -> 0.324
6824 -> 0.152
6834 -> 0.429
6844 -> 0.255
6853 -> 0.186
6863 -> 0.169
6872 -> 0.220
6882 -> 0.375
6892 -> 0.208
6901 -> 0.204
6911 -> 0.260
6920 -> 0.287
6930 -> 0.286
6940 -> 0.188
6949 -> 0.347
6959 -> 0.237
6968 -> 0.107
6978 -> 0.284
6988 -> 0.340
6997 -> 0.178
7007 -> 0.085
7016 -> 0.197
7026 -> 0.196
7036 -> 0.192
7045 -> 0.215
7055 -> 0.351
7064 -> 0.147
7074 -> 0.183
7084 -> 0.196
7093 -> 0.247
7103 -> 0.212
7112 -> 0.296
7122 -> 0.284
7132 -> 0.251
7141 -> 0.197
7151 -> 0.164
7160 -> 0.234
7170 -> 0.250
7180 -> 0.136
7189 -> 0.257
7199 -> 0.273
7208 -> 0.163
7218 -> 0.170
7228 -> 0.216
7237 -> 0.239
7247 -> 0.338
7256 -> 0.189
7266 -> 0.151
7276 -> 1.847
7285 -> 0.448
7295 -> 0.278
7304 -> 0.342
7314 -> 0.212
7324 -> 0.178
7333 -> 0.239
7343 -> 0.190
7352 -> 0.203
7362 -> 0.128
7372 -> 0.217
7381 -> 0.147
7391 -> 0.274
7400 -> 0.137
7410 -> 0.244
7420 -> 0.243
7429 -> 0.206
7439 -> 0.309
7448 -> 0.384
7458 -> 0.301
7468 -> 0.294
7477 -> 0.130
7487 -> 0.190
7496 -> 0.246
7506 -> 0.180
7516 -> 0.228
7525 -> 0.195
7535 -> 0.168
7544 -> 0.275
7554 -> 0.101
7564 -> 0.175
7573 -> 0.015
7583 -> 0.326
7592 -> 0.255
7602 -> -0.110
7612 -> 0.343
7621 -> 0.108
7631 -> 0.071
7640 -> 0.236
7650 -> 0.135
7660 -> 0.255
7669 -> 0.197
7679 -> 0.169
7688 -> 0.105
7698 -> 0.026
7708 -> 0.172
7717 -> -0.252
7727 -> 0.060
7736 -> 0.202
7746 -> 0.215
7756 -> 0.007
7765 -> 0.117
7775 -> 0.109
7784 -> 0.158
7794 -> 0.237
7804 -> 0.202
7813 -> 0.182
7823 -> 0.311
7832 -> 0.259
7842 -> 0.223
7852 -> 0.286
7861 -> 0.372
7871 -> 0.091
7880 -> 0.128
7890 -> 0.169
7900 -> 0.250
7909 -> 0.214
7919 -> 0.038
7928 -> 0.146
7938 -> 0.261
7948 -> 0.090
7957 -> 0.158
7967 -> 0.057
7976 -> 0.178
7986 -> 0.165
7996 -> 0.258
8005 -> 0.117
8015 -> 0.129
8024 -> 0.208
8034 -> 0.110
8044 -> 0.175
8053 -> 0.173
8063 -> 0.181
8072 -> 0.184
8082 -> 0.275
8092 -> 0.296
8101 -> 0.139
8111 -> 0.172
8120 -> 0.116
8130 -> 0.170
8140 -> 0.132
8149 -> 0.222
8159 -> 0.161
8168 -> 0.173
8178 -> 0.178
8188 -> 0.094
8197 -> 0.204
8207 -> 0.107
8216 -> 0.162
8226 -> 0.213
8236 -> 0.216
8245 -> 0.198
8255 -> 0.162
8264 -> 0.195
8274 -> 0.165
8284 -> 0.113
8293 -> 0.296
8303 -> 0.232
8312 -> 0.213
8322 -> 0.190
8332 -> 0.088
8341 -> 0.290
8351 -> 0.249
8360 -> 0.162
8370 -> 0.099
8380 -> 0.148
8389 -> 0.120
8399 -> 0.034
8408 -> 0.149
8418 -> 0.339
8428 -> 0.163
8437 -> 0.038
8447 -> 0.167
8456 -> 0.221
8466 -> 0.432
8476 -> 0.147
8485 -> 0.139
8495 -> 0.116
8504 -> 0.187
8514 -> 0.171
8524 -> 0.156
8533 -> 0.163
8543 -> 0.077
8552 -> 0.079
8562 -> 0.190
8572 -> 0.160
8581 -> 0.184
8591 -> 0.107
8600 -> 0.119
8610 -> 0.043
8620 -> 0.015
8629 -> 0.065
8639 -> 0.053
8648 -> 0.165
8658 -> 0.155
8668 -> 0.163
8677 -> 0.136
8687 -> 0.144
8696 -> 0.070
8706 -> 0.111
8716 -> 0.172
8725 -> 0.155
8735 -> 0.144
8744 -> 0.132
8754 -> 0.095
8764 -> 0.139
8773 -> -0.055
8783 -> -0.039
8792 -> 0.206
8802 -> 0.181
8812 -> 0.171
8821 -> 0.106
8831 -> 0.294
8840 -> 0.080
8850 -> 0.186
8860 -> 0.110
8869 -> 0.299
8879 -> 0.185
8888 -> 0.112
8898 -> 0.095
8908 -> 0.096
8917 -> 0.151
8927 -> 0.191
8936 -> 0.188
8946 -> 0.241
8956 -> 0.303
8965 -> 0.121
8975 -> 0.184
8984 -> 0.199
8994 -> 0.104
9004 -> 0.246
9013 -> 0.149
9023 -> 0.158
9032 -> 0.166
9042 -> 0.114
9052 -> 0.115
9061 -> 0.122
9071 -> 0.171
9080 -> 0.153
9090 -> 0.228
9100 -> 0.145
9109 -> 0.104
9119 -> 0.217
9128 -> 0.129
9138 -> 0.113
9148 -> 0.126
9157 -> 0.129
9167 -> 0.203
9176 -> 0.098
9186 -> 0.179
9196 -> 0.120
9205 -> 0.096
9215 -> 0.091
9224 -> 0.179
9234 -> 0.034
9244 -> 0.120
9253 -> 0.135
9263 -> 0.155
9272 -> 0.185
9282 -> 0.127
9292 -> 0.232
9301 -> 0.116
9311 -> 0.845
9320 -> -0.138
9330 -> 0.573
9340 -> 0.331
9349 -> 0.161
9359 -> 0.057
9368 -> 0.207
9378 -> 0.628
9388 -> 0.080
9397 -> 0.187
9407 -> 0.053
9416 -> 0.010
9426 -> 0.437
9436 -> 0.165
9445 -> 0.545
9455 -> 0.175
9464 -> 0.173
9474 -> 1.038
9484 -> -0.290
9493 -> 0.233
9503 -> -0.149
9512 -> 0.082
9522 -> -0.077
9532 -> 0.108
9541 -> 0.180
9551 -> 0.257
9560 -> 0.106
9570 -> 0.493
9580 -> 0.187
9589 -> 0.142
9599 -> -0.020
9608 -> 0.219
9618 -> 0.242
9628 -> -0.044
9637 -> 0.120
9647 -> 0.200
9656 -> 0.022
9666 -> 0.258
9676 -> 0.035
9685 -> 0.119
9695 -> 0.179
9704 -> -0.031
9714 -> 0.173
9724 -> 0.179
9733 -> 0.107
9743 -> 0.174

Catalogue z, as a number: 0.11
